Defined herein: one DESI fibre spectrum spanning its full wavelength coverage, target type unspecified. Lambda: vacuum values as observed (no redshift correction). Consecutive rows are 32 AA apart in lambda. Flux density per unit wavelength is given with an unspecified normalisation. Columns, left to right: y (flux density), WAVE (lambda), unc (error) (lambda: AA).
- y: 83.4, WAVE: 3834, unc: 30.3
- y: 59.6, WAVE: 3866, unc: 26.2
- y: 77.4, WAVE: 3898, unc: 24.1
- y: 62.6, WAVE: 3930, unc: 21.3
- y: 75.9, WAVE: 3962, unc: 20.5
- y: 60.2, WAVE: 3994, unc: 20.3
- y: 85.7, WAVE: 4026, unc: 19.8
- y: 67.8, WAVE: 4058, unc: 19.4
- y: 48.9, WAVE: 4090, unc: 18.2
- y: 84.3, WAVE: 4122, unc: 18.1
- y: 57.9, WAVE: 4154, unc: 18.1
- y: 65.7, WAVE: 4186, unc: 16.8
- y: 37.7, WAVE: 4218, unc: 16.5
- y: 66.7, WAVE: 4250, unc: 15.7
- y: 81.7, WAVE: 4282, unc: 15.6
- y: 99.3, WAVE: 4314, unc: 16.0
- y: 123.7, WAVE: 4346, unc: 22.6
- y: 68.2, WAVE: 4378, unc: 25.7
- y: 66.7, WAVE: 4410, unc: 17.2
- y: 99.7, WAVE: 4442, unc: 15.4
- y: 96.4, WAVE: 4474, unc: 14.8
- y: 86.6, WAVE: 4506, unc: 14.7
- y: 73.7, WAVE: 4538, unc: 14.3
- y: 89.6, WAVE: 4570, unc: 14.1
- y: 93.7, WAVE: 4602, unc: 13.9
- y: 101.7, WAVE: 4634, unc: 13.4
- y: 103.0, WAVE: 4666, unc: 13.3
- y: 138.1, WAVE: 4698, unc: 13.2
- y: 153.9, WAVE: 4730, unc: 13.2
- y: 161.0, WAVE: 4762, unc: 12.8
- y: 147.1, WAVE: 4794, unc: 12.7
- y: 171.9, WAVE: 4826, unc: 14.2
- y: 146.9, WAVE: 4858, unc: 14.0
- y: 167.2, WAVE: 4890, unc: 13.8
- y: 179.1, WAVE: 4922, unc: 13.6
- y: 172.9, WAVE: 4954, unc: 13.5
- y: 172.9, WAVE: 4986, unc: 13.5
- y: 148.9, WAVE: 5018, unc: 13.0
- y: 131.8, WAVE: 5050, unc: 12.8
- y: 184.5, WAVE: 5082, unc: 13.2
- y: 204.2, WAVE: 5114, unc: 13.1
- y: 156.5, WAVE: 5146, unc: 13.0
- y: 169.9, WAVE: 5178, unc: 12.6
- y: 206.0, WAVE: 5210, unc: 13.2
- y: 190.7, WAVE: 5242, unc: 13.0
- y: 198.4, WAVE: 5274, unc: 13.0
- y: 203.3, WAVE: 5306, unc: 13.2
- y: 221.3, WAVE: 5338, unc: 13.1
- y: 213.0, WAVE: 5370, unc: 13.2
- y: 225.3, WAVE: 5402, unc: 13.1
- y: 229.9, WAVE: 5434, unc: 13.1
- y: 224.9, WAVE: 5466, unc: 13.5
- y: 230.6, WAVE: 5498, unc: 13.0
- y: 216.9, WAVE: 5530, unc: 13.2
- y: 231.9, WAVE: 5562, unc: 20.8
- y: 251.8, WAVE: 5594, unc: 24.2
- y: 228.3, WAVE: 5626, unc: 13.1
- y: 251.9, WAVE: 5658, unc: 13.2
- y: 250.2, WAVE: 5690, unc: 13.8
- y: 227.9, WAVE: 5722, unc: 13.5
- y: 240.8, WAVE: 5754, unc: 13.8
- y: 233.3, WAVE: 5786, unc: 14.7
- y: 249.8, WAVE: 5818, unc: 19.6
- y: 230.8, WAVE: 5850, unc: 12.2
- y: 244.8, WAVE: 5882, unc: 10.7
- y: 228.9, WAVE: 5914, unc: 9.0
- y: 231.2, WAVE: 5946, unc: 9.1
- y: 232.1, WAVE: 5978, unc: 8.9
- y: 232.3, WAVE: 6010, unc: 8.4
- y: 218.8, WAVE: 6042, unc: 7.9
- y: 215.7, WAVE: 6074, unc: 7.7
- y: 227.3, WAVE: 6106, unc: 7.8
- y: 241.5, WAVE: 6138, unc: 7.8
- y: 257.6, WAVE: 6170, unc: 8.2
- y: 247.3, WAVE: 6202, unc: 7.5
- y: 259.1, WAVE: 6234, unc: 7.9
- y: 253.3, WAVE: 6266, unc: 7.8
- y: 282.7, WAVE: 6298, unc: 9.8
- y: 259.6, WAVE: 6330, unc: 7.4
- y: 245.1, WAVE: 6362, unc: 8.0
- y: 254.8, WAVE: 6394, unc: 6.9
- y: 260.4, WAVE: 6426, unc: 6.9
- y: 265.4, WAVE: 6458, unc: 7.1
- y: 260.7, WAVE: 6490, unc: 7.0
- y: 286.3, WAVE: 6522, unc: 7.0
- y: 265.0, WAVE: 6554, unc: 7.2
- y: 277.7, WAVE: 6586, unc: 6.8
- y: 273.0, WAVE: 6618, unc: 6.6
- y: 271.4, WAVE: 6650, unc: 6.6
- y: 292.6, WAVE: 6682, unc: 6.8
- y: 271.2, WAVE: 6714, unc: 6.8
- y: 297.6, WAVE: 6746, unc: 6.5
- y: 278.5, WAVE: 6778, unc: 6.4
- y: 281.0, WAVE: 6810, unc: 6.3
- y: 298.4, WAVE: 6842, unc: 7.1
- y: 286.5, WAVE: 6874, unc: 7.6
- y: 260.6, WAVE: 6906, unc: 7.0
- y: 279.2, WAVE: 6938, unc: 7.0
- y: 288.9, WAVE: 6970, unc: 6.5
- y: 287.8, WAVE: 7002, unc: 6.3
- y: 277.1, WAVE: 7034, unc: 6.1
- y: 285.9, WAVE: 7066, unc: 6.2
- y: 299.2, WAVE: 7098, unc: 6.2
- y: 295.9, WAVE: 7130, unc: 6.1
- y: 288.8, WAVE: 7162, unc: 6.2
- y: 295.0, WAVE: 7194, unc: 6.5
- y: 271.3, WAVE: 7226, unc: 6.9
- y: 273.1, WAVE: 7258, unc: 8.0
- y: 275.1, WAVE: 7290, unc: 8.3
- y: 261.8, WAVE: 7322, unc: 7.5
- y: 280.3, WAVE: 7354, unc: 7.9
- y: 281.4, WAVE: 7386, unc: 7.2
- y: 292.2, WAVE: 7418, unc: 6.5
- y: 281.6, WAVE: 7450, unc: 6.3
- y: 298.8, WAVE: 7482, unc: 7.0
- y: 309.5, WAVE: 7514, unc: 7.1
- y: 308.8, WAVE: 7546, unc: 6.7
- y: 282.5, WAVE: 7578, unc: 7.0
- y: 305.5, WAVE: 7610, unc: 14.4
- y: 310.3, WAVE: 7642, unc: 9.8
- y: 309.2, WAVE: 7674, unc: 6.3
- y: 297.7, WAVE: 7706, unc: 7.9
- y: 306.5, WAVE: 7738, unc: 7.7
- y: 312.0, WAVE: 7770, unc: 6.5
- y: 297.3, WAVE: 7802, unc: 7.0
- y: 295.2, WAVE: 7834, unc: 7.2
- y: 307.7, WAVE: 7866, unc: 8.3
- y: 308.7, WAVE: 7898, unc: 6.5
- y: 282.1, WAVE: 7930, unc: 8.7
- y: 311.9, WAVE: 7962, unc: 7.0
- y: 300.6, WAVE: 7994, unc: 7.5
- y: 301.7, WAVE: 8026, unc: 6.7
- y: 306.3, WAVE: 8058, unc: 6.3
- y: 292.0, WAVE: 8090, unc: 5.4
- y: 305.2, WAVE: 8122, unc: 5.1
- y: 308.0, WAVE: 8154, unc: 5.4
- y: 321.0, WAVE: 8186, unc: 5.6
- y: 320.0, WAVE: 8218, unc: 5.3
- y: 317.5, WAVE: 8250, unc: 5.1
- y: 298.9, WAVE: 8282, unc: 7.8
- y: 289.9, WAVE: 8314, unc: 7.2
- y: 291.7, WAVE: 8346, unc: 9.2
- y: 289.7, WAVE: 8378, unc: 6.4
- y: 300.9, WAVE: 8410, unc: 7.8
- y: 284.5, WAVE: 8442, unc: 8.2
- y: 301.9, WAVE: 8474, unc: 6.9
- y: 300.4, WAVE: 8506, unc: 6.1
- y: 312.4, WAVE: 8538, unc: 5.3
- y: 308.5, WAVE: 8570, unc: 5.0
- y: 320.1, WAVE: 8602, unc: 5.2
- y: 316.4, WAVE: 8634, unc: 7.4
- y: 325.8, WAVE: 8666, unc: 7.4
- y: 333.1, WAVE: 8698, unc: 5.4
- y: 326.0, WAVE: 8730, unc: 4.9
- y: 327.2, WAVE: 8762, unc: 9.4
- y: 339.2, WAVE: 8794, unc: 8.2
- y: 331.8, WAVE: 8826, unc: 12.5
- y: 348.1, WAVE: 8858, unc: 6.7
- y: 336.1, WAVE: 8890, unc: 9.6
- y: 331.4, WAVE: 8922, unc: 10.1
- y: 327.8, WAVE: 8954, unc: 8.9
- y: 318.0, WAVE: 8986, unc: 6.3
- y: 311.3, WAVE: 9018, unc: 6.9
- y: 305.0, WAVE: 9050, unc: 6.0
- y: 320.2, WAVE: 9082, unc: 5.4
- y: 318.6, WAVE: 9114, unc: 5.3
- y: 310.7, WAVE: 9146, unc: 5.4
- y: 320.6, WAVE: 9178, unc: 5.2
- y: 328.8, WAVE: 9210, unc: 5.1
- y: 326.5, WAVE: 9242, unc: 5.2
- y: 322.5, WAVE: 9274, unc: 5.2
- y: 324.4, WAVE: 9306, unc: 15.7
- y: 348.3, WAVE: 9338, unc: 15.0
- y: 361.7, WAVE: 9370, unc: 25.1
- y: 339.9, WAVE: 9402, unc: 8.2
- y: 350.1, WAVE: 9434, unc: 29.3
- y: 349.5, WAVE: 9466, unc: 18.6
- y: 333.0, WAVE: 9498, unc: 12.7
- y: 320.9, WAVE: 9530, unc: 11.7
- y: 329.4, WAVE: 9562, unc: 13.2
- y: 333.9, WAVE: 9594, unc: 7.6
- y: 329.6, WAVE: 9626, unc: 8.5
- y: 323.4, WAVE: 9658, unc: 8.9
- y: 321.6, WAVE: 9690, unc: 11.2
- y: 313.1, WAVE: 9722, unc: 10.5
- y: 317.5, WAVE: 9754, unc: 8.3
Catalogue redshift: 0.17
